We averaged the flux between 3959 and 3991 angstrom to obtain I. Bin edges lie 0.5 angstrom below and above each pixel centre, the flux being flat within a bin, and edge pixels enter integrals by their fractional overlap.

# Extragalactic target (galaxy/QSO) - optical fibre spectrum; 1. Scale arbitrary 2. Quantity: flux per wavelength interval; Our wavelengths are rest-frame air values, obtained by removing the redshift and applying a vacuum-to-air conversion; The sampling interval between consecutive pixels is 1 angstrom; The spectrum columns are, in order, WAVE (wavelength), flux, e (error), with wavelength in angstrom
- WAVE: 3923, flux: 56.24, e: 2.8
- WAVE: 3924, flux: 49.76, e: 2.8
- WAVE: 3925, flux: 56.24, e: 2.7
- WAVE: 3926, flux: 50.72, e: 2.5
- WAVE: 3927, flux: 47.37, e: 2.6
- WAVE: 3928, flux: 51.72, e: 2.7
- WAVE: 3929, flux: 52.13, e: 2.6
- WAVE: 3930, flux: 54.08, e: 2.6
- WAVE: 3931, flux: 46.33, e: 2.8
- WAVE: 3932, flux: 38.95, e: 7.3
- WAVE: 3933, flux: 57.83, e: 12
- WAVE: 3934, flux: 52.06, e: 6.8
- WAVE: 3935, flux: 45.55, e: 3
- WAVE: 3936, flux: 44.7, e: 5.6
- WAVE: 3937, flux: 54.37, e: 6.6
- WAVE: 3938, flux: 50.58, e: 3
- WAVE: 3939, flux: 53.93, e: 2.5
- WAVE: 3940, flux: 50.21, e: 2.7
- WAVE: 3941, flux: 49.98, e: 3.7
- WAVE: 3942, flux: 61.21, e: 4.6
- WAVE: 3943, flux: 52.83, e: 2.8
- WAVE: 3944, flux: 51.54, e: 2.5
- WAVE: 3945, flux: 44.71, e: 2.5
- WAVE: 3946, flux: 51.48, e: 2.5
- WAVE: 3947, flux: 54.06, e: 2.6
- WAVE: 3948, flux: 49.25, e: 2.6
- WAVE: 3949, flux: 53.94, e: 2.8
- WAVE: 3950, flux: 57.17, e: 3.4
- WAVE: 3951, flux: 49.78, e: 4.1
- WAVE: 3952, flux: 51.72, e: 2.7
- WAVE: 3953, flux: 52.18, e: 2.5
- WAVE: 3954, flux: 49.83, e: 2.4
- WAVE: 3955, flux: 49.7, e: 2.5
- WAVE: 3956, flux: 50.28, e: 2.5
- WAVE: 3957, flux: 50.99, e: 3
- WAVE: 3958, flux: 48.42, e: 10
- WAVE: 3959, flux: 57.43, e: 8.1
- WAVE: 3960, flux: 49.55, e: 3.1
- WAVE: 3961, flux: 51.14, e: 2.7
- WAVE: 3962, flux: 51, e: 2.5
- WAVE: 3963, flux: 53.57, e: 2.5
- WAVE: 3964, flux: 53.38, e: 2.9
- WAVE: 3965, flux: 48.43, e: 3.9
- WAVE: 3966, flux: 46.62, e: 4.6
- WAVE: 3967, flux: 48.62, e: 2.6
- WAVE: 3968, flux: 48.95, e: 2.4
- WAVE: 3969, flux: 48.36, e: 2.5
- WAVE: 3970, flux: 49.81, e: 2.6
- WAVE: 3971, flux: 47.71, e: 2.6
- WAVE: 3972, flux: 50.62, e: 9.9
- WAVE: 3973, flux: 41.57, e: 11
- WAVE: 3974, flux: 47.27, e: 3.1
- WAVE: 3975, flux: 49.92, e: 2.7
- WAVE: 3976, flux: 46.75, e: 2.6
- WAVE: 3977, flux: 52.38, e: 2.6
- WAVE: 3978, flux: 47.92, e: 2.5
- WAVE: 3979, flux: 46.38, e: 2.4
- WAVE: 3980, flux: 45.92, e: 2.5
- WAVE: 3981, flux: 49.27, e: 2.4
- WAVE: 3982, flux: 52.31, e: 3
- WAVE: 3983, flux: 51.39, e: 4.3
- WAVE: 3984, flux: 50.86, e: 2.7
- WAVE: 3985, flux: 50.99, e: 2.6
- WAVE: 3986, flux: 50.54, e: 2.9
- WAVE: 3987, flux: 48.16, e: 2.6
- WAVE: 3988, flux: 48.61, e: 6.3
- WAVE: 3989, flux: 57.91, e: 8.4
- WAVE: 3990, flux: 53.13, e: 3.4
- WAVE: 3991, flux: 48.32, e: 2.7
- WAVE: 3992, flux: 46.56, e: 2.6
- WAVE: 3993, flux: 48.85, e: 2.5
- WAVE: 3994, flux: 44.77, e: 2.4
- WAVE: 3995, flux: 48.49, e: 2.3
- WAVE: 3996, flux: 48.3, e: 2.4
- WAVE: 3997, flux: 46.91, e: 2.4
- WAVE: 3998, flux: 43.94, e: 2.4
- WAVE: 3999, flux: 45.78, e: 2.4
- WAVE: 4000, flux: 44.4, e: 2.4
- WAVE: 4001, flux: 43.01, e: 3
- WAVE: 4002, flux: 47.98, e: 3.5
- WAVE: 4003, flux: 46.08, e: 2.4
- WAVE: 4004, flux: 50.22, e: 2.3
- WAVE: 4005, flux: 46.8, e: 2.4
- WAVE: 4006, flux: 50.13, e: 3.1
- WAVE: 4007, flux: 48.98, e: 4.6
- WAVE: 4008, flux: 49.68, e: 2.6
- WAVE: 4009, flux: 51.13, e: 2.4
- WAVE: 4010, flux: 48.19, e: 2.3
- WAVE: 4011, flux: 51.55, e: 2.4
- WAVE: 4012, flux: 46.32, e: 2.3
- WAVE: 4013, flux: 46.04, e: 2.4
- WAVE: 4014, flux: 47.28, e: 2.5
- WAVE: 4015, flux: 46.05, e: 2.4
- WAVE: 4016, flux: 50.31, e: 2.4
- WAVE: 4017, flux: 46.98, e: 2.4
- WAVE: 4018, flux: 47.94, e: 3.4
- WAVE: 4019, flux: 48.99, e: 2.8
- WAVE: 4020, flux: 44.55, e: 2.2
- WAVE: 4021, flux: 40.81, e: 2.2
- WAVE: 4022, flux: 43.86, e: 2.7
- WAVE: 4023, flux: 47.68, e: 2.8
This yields 49.7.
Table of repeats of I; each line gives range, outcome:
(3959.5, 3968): 50.2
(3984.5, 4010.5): 48.4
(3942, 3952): 52.1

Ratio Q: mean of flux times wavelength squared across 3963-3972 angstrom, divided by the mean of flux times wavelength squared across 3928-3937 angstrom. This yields 1.02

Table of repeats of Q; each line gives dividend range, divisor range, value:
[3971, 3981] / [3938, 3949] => 0.93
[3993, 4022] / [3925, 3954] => 0.95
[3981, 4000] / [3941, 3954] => 0.96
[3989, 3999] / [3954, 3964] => 0.95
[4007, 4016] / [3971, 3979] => 1.03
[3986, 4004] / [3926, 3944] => 0.97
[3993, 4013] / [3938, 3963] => 0.94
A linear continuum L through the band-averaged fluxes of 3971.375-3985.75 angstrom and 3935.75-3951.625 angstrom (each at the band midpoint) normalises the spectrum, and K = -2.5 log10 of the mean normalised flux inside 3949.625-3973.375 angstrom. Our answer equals 0.00 mag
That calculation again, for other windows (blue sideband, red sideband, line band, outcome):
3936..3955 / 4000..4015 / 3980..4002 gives 0.01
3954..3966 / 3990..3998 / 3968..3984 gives 0.02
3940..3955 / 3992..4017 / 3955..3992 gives 0.00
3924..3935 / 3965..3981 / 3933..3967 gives -0.04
